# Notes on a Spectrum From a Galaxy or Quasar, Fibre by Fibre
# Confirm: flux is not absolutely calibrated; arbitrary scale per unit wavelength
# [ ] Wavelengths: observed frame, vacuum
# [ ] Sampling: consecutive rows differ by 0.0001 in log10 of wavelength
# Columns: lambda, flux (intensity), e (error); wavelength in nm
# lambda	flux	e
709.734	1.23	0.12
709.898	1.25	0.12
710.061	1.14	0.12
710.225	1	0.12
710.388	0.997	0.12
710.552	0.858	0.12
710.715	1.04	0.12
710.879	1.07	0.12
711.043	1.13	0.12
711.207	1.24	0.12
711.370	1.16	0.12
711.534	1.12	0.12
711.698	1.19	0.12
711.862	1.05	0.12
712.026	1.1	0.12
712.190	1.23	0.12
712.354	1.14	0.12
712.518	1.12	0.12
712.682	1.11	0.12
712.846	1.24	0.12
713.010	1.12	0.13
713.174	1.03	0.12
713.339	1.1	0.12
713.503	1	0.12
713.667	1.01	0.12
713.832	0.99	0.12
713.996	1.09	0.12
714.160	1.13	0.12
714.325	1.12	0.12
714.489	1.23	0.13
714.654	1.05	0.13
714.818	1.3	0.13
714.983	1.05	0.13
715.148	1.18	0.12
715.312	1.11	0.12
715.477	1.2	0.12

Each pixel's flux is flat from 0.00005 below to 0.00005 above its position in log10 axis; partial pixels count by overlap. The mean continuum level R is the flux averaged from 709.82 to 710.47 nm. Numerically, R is 1.1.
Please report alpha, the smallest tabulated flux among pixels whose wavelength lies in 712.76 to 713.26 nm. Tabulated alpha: 1.03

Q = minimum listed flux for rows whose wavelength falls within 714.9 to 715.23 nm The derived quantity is 1.05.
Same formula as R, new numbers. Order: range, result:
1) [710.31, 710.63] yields 0.926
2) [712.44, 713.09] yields 1.15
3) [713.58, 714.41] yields 1.07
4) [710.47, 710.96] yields 0.989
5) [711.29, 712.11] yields 1.12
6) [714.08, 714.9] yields 1.17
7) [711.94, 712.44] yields 1.16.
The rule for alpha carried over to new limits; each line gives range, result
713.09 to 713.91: 0.99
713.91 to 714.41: 1.09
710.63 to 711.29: 1.04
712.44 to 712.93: 1.11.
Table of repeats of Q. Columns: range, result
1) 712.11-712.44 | 1.14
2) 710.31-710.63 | 0.858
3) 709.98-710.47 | 0.997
